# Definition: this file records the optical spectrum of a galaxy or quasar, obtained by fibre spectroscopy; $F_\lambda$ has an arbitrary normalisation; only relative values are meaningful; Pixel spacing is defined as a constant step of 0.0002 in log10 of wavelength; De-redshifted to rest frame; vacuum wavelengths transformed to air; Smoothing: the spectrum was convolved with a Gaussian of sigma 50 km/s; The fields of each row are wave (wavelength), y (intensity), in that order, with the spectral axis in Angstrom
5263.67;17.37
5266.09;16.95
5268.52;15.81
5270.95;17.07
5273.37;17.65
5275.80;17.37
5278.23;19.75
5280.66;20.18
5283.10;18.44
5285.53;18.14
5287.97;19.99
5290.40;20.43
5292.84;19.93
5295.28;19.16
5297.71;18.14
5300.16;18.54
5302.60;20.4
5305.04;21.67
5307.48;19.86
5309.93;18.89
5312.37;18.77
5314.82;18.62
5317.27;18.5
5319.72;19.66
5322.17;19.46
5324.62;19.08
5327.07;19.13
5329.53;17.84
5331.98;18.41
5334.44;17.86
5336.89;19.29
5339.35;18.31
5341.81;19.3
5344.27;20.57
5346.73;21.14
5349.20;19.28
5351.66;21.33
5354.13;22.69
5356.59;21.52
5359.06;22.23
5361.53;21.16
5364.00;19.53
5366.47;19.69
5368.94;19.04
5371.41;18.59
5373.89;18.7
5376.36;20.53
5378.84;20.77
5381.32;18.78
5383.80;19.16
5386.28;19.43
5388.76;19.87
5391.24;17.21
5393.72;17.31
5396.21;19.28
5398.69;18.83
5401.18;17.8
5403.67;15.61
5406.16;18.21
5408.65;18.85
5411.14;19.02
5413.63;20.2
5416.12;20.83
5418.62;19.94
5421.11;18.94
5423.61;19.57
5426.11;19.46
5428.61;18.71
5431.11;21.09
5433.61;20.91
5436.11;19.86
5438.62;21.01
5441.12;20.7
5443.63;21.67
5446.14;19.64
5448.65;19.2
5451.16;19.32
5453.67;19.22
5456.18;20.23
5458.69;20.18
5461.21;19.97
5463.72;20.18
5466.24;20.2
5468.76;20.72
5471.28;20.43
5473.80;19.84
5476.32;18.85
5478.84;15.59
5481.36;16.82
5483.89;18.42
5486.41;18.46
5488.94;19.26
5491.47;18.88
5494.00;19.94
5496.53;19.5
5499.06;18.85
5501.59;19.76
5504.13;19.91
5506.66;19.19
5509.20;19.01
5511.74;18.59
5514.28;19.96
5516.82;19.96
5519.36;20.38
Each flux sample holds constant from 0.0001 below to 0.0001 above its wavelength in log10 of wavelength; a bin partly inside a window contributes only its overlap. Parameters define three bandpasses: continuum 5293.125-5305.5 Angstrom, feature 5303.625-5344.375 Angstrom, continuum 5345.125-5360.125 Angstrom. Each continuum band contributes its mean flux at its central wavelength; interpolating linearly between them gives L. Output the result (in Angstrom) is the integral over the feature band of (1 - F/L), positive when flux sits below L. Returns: 2.5 Angstrom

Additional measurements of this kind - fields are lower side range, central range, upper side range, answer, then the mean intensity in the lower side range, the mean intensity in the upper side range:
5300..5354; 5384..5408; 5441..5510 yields 1.5 Angstrom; 19.4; 19.4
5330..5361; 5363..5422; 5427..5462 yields 3.3 Angstrom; 20.1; 20.1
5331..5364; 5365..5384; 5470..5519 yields 0.6 Angstrom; 20.2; 19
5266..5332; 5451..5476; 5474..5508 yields -1.6 Angstrom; 18.9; 18.8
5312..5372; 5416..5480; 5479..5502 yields -2.9 Angstrom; 19.7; 18.7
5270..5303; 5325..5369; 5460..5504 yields -2.1 Angstrom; 18.9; 19.2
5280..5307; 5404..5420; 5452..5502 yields 0.1 Angstrom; 19.5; 19.3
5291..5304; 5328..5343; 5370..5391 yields 0.6 Angstrom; 19.3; 19.4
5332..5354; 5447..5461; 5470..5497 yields -0.5 Angstrom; 19.7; 18.7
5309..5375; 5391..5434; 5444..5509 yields 1.0 Angstrom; 19.6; 19.3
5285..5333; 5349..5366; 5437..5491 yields -1.6 Angstrom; 19.2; 19.5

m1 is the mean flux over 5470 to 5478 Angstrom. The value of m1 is 19.5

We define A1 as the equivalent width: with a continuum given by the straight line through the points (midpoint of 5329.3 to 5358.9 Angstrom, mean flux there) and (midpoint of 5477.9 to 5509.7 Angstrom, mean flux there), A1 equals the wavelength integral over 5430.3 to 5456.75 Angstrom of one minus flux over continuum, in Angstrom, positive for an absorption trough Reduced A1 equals -1.5 Angstrom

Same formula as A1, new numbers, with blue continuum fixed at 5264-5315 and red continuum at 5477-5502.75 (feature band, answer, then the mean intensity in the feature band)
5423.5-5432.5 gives -0.5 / 19.7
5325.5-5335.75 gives 0.2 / 18.4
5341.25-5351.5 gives -0.8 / 20.3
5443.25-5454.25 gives -0.6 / 19.7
